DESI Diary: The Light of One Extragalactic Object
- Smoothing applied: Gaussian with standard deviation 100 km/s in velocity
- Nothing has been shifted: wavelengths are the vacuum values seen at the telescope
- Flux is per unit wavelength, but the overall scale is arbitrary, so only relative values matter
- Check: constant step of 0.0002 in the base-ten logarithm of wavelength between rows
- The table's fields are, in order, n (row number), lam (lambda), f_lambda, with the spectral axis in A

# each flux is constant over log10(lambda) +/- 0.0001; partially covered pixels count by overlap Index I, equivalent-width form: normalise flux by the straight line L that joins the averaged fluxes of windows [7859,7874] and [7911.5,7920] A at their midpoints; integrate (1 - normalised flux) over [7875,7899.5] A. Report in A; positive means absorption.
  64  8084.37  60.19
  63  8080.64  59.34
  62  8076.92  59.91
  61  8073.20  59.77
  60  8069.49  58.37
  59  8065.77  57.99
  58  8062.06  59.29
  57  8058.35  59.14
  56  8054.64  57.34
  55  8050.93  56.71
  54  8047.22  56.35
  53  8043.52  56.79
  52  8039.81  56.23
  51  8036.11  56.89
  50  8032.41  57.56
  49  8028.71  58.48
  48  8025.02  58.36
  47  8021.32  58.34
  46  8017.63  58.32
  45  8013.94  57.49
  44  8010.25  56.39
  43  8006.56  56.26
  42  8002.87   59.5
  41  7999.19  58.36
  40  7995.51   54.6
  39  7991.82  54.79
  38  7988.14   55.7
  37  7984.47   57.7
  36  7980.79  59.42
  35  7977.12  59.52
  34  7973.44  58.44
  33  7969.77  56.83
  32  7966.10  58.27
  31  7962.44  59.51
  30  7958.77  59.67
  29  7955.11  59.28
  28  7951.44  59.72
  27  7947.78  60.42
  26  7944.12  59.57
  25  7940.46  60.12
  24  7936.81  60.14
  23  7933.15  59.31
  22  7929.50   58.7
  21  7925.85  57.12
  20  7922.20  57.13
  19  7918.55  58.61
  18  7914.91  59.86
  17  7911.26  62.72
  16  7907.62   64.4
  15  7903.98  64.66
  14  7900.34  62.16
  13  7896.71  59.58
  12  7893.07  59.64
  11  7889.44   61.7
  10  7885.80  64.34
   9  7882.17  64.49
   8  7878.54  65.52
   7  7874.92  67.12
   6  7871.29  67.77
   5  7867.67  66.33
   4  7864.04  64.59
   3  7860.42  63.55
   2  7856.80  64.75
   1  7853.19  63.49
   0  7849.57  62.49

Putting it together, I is 0.2 A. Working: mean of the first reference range 65.7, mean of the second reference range 59.9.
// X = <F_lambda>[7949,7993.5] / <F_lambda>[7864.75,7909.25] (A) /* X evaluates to 0.91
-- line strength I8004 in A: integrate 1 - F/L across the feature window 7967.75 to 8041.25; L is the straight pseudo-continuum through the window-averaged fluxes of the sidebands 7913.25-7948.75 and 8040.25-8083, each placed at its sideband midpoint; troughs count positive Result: 1.4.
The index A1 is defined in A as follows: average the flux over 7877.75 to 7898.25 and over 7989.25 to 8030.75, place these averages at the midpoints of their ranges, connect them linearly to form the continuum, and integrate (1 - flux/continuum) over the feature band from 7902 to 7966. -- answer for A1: 0.5 A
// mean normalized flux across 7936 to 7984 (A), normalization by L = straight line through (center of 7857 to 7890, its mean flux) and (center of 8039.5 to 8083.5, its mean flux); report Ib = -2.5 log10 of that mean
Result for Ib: 0.05 mag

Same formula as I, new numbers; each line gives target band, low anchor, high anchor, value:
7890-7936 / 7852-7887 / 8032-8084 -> 2.3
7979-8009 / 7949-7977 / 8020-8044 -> 0.6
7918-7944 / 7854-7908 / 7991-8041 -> 1.2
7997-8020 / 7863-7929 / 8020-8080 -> 0.6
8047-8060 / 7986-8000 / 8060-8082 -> 0.2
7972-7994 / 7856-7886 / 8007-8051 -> 0.8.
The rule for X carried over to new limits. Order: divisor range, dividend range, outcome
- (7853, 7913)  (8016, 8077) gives 0.91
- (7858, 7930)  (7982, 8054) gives 0.91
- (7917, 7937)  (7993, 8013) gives 0.98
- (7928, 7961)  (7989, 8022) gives 0.96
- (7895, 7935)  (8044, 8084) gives 0.97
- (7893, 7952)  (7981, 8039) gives 0.95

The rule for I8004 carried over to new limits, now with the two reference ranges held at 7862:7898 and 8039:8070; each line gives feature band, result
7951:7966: 0.44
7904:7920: 0.29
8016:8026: 0.09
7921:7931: 0.76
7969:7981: 0.39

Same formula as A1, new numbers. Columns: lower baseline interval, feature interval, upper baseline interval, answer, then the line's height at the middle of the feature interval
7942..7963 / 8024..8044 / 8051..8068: 0.41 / 58.6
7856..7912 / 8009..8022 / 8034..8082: 0.40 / 59.5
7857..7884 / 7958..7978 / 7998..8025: 0.53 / 60.2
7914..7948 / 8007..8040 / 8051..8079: 0.69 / 58.8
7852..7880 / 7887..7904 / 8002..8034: 0.70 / 64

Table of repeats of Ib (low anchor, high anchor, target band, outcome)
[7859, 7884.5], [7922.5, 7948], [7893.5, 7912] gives -0.001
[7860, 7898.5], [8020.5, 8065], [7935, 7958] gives 0.028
